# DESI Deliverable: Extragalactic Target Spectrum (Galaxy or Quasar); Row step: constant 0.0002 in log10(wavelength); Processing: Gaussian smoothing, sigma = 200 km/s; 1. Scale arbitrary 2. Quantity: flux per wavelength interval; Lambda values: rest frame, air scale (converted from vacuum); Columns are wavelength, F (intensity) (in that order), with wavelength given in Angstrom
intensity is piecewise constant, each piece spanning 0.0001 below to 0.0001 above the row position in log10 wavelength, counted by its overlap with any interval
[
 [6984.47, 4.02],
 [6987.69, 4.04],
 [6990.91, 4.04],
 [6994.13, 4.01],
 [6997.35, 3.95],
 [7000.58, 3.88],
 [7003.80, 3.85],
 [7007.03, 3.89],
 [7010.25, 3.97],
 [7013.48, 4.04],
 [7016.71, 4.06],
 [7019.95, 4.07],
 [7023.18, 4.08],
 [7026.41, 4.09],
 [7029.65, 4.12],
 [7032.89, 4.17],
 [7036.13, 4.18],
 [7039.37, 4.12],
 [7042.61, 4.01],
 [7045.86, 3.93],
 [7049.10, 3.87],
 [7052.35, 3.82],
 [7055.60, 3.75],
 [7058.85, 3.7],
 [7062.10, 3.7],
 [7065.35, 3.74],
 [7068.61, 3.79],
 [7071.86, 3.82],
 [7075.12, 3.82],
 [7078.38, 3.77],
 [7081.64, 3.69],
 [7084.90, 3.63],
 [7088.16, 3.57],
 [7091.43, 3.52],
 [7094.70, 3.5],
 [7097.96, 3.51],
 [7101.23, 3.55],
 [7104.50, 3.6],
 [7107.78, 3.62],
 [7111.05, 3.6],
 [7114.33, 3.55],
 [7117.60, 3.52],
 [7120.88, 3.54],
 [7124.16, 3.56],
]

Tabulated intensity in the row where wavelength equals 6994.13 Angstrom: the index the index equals 4.01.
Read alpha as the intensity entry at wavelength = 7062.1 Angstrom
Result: 3.7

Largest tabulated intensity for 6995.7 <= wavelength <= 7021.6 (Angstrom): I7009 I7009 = 4.07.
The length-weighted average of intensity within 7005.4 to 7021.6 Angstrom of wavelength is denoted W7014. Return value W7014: 4.01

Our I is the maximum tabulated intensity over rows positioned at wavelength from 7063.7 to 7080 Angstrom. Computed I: 3.82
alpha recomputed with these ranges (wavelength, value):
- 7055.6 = 3.75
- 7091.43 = 3.52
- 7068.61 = 3.79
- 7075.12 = 3.82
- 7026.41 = 4.09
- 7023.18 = 4.08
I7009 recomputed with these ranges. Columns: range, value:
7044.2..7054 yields 3.93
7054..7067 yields 3.75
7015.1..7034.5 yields 4.17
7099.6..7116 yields 3.62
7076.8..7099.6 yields 3.77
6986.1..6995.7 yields 4.04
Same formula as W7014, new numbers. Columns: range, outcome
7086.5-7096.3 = 3.53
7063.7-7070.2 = 3.76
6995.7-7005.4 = 3.89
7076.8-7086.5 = 3.7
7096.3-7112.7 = 3.58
